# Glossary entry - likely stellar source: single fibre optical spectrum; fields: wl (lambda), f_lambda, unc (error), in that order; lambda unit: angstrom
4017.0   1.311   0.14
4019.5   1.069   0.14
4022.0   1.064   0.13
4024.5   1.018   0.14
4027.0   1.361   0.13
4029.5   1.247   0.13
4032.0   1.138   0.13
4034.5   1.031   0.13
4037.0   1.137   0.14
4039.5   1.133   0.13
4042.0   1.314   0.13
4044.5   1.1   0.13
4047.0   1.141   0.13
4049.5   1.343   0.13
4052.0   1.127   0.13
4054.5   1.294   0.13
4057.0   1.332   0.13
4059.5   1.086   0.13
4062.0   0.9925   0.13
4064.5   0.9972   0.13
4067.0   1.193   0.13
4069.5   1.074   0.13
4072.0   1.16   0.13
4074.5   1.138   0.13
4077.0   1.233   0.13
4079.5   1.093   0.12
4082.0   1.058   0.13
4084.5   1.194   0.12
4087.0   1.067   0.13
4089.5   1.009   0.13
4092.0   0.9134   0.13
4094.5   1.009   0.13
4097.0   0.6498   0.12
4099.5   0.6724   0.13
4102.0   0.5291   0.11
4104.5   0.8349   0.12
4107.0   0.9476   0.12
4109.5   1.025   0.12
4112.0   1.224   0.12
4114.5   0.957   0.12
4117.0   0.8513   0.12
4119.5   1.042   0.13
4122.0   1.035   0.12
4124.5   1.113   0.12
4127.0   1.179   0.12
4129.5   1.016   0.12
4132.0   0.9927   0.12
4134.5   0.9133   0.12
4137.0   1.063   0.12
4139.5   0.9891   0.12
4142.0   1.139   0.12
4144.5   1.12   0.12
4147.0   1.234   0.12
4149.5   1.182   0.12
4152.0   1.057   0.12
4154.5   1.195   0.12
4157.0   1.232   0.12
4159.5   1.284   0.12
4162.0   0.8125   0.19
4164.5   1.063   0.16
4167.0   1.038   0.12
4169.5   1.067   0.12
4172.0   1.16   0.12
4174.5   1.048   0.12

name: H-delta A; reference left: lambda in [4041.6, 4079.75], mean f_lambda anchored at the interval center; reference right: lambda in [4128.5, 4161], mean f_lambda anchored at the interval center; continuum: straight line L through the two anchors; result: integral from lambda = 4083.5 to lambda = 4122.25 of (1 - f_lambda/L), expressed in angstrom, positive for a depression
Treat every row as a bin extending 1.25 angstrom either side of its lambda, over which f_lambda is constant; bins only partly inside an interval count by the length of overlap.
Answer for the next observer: 6.96 angstrom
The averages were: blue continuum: 1.16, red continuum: 1.11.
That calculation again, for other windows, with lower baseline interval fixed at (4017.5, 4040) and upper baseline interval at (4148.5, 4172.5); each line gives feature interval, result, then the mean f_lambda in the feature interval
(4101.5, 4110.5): 2.1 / 0.854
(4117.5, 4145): 1.6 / 1.05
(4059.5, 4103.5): 4.9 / 1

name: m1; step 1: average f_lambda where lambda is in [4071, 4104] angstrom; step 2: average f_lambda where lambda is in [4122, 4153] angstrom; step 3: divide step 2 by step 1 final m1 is 1.1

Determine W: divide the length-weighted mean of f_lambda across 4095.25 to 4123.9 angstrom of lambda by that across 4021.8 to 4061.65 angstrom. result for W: 0.76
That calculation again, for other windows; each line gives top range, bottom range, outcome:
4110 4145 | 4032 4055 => 0.89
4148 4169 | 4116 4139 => 1.08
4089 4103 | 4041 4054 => 0.65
